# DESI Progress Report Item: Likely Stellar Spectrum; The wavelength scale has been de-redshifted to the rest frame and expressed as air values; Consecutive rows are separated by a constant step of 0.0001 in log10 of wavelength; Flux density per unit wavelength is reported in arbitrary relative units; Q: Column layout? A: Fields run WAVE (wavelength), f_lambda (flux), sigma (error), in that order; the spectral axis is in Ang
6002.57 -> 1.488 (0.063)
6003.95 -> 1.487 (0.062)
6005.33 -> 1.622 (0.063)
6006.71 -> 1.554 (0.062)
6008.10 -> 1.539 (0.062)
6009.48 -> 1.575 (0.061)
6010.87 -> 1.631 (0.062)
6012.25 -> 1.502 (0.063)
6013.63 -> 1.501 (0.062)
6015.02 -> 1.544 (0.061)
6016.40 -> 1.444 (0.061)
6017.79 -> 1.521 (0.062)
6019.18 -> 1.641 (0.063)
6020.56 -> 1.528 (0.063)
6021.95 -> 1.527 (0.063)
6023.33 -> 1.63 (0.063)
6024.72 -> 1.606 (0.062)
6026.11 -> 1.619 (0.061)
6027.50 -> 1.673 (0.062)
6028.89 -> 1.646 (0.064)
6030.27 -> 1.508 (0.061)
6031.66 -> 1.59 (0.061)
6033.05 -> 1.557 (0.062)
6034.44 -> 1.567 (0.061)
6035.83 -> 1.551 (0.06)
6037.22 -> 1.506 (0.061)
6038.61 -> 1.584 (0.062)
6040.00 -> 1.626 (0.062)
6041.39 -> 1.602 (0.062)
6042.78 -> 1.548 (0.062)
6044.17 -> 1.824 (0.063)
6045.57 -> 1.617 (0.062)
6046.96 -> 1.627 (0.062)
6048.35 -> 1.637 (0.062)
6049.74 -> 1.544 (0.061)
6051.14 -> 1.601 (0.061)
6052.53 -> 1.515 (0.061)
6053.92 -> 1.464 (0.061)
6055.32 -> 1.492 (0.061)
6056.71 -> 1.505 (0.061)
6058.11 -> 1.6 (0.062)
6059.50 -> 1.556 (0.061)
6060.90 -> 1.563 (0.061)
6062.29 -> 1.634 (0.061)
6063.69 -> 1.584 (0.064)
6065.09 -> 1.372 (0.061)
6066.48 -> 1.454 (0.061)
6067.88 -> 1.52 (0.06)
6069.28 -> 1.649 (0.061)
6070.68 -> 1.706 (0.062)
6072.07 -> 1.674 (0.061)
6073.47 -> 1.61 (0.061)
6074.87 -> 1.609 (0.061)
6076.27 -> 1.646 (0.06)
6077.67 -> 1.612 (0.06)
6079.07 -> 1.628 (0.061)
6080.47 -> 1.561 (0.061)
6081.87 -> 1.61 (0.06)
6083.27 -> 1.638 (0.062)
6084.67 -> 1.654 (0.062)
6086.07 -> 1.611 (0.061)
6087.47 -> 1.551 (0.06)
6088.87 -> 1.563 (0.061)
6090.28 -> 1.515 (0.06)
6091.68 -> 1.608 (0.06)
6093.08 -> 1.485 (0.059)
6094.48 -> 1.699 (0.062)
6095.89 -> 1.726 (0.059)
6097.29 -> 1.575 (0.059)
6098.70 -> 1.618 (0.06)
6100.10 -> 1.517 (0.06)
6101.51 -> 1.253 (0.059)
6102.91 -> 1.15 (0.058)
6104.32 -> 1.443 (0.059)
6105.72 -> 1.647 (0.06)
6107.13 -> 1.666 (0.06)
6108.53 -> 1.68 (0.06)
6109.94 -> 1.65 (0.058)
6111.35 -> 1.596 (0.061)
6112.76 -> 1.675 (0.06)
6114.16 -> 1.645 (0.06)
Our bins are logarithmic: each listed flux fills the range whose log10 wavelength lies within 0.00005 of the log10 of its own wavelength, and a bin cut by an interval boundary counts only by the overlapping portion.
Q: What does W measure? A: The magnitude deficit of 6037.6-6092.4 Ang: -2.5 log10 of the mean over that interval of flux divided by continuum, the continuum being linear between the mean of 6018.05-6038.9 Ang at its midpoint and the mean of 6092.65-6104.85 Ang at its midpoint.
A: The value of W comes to -0.035 mag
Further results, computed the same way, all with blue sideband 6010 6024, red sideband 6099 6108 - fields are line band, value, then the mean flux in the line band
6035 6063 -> -0.05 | 1.58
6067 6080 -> -0.09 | 1.62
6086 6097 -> -0.09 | 1.59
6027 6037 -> -0.03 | 1.58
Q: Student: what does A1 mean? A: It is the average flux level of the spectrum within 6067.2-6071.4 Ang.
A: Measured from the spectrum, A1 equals 1.63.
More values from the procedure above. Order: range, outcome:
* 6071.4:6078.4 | 1.63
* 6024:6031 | 1.61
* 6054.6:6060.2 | 1.54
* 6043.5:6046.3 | 1.71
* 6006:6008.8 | 1.55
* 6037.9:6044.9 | 1.64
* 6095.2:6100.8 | 1.61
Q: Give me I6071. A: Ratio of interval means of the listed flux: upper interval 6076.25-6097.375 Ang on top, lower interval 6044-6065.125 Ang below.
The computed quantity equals 1.0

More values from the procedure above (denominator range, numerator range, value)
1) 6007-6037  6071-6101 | 1.02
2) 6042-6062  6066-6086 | 1.02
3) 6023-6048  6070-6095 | 1.00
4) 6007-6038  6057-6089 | 1.02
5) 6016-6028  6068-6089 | 1.03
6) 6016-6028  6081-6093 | 1.01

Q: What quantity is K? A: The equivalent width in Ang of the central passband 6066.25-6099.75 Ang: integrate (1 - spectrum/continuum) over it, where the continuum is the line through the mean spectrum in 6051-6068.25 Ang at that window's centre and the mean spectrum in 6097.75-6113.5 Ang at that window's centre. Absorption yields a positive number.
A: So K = -1.6 Ang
